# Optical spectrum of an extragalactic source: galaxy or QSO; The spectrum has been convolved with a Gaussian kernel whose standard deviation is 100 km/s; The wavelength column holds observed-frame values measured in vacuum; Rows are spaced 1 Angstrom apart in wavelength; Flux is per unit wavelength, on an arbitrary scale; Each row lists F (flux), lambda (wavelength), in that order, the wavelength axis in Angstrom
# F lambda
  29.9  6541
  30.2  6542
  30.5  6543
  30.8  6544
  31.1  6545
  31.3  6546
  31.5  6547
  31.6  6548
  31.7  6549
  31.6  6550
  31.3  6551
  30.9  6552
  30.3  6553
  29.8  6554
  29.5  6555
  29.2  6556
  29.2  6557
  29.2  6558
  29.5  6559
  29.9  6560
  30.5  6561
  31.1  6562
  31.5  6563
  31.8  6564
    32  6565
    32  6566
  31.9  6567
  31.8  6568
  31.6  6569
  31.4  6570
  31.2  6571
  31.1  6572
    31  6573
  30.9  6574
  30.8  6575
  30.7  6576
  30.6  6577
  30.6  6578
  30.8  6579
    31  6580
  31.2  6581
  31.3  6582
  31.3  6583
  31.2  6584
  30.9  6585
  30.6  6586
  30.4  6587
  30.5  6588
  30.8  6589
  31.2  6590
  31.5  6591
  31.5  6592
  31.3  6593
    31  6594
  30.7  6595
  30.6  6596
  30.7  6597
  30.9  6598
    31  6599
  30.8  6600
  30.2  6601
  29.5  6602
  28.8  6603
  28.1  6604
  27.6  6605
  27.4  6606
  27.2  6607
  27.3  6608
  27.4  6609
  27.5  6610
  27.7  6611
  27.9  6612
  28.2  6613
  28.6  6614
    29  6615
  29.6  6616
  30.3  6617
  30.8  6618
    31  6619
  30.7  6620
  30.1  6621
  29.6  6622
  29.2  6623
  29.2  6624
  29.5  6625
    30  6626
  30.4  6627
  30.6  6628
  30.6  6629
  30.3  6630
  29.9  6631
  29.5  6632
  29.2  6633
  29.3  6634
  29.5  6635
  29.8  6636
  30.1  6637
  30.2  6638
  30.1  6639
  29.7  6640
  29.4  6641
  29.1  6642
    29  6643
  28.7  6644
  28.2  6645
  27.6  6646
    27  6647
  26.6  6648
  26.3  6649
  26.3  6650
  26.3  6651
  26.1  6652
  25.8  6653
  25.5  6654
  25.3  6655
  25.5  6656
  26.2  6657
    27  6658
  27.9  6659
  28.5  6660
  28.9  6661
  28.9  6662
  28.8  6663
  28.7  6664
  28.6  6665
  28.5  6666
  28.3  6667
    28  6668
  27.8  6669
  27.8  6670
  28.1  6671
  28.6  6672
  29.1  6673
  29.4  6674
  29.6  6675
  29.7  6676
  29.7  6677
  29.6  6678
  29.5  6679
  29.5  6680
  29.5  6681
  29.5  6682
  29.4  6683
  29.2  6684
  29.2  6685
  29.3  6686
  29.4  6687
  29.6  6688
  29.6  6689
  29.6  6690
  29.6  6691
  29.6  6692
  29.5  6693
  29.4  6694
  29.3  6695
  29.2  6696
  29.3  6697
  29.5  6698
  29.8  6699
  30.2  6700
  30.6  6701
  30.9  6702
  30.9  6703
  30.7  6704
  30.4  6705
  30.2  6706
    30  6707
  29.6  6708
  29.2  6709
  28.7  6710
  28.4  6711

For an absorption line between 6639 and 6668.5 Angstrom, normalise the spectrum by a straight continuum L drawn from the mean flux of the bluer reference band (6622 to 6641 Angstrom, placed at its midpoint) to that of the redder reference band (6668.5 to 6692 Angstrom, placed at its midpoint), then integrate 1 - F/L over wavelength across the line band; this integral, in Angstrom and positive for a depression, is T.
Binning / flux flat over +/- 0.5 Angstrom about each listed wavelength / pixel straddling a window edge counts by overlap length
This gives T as 1.9 Angstrom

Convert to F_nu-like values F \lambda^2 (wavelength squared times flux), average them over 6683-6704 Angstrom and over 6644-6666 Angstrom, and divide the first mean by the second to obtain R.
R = 1.10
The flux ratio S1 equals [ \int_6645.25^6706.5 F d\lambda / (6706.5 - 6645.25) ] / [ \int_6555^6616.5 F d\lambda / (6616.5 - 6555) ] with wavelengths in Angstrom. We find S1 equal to 0.95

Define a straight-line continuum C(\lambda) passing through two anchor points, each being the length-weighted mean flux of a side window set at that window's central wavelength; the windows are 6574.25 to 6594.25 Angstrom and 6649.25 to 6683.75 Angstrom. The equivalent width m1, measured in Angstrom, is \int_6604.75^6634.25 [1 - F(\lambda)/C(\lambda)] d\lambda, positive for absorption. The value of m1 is 0.52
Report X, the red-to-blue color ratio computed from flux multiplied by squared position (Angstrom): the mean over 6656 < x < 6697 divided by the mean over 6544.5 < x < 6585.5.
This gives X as 0.97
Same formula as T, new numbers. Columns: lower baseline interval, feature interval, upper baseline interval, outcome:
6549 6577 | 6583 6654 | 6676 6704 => 2.3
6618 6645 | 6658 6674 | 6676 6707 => 0.7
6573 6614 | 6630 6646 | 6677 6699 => 0.2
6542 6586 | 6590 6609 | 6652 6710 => 0.3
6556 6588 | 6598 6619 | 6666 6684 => 1.0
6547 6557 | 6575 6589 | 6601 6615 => -0.8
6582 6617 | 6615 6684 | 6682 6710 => 2.2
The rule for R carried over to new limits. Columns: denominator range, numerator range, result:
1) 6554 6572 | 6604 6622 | 0.95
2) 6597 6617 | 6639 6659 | 0.96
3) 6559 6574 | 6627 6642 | 0.97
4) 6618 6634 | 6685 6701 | 1.01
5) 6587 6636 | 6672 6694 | 1.01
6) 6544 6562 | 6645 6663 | 0.91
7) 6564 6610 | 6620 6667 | 0.95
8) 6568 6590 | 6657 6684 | 0.95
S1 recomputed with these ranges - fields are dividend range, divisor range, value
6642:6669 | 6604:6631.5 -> 0.94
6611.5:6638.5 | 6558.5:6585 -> 0.96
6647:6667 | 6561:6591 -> 0.87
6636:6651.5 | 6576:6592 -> 0.92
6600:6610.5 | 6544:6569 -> 0.91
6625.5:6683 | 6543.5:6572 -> 0.92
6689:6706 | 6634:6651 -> 1.05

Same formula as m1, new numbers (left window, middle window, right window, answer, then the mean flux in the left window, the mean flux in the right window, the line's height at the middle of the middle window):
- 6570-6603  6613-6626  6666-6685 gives 0.2 Angstrom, 30.8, 29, 30.2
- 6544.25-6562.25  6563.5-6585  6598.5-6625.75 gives -0.9 Angstrom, 30.5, 29.1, 30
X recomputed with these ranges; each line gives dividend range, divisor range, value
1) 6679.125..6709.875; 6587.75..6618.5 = 1.03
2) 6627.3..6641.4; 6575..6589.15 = 0.98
